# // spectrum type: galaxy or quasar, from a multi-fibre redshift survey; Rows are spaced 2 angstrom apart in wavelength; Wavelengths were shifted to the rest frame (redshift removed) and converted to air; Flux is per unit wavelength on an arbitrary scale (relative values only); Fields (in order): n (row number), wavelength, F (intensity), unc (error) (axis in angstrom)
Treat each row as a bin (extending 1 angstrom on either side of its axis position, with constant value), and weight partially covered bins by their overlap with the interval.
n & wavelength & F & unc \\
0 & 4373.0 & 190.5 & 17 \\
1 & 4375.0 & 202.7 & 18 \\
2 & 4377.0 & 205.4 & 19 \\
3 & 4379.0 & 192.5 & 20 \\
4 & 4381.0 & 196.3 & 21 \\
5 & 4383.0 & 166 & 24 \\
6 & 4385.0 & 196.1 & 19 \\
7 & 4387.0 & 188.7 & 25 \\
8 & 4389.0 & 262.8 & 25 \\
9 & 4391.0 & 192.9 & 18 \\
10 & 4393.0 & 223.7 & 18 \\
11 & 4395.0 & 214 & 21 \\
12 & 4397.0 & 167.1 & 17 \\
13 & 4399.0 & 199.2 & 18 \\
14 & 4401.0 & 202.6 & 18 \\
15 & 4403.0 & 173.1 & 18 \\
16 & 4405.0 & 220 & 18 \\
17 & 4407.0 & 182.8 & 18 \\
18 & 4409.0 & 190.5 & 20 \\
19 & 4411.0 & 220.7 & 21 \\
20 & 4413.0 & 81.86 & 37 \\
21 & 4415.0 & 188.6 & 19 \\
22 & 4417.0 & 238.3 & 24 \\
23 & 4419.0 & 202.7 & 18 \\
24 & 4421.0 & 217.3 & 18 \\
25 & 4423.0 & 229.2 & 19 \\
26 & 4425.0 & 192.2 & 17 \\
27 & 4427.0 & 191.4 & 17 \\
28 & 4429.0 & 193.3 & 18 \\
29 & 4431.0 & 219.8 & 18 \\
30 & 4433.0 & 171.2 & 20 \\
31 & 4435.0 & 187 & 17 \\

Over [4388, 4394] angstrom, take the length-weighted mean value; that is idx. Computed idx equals 226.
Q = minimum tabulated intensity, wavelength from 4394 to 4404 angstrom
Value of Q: 167.1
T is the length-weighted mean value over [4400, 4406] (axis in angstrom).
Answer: 199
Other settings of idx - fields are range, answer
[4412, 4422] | 186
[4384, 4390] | 216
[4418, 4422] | 210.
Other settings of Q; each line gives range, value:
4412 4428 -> 81.86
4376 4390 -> 166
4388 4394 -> 192.9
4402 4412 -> 173.1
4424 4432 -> 191.4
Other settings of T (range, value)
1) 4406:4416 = 173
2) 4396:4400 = 183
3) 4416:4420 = 220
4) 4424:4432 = 199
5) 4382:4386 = 181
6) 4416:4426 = 216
